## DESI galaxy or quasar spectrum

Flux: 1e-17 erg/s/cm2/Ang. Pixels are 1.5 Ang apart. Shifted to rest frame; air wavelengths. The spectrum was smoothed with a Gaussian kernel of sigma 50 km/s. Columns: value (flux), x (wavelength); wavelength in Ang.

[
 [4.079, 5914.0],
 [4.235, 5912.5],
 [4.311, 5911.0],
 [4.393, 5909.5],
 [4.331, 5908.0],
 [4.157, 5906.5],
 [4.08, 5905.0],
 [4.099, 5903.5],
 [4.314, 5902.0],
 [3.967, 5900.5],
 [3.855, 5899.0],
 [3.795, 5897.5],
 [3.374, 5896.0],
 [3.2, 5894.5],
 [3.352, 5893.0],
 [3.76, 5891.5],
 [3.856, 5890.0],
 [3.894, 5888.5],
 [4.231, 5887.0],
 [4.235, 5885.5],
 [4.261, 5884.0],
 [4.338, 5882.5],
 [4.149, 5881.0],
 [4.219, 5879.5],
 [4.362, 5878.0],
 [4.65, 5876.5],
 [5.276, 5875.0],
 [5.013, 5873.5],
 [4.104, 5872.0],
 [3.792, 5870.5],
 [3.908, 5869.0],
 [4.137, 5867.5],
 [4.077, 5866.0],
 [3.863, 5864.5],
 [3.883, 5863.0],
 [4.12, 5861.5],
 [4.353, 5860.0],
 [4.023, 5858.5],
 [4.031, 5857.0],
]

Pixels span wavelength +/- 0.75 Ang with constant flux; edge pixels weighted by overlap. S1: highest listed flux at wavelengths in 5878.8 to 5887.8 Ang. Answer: 4.338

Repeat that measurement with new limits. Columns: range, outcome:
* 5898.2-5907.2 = 4.314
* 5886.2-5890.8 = 4.231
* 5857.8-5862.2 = 4.353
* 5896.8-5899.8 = 3.855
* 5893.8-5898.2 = 3.795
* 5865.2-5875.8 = 5.276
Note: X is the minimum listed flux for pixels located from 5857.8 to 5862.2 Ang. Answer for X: 4.023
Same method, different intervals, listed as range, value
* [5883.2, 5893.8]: 3.352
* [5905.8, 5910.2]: 4.157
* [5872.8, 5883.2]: 4.149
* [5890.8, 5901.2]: 3.2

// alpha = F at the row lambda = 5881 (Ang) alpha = 4.149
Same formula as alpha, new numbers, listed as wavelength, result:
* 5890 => 3.856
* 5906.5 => 4.157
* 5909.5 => 4.393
